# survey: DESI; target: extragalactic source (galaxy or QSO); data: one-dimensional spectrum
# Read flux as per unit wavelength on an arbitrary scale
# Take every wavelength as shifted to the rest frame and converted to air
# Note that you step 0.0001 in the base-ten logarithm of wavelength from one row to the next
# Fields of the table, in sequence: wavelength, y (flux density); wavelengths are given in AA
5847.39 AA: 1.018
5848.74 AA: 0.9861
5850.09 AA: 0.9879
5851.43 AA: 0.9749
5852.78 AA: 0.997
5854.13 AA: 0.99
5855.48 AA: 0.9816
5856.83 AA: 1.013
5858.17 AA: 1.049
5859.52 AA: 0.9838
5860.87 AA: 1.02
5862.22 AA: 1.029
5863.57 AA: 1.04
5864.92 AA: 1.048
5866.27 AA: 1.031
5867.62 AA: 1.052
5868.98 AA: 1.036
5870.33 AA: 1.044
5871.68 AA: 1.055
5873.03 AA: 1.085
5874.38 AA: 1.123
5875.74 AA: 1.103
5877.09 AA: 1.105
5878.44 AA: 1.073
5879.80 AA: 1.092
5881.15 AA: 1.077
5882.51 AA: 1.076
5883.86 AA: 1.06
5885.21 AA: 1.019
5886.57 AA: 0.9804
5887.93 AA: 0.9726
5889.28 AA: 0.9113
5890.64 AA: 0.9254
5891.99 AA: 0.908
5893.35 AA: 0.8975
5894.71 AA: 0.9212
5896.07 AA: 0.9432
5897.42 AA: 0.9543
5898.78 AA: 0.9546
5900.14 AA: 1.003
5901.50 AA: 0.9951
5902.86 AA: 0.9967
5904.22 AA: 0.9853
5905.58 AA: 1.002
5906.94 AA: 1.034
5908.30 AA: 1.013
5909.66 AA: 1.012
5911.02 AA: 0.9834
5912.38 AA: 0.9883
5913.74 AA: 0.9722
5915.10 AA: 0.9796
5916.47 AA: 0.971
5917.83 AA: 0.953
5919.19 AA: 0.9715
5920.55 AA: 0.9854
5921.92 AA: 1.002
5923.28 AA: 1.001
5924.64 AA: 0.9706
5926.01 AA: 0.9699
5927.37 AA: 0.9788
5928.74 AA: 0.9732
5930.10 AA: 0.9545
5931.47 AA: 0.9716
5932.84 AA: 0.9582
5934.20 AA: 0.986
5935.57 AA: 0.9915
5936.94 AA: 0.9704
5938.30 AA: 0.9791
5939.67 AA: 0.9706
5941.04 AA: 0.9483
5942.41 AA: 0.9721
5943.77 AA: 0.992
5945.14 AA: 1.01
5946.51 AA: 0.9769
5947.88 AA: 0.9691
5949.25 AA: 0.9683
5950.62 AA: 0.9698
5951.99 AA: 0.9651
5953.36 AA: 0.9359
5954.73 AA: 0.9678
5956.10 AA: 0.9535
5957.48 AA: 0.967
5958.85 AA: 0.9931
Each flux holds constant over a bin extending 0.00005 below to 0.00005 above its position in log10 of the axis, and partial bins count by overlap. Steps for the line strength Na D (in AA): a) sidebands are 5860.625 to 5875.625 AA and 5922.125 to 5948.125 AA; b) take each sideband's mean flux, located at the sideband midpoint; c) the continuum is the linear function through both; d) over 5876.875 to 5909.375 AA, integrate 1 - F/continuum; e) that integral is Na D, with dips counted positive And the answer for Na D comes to 1.0 AA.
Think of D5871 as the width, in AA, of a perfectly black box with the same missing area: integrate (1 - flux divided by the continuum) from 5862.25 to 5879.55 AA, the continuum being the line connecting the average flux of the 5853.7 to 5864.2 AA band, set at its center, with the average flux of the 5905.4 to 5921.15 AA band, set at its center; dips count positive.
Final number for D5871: -1.0 AA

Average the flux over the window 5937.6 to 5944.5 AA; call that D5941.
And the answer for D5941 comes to 0.974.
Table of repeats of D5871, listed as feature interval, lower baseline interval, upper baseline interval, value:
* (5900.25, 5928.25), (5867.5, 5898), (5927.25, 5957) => 0.12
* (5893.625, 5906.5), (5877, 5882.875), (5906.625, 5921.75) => 0.68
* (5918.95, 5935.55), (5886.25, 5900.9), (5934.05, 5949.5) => -0.18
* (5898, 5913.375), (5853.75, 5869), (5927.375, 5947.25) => -0.02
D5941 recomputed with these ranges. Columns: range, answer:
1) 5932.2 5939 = 0.978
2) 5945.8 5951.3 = 0.971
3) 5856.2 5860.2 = 1.02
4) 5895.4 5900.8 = 0.964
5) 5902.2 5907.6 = 1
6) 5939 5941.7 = 0.959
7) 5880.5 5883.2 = 1.08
